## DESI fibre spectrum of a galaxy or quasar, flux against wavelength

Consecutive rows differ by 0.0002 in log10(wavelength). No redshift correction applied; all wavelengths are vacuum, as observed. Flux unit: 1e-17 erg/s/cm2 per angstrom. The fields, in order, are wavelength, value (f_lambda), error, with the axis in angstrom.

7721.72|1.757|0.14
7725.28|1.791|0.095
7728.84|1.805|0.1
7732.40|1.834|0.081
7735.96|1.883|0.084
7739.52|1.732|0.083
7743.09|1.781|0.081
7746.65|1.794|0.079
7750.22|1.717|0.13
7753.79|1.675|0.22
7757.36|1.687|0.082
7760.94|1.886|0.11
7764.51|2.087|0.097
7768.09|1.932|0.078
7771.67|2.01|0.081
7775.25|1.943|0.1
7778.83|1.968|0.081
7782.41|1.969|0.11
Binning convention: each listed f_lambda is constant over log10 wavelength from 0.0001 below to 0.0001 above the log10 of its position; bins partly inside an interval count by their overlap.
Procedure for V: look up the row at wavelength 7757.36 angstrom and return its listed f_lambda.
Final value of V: 1.687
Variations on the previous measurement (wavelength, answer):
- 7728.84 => 1.805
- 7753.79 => 1.675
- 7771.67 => 2.01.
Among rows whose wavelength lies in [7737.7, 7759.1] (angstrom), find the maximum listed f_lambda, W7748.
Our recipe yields 1.794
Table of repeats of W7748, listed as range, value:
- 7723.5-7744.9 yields 1.883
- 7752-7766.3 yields 2.087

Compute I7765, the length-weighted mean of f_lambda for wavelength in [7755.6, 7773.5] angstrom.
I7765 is 1.92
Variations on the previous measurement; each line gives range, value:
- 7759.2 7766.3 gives 1.99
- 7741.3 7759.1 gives 1.73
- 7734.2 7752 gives 1.78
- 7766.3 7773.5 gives 1.97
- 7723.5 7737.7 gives 1.83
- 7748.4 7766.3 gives 1.81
